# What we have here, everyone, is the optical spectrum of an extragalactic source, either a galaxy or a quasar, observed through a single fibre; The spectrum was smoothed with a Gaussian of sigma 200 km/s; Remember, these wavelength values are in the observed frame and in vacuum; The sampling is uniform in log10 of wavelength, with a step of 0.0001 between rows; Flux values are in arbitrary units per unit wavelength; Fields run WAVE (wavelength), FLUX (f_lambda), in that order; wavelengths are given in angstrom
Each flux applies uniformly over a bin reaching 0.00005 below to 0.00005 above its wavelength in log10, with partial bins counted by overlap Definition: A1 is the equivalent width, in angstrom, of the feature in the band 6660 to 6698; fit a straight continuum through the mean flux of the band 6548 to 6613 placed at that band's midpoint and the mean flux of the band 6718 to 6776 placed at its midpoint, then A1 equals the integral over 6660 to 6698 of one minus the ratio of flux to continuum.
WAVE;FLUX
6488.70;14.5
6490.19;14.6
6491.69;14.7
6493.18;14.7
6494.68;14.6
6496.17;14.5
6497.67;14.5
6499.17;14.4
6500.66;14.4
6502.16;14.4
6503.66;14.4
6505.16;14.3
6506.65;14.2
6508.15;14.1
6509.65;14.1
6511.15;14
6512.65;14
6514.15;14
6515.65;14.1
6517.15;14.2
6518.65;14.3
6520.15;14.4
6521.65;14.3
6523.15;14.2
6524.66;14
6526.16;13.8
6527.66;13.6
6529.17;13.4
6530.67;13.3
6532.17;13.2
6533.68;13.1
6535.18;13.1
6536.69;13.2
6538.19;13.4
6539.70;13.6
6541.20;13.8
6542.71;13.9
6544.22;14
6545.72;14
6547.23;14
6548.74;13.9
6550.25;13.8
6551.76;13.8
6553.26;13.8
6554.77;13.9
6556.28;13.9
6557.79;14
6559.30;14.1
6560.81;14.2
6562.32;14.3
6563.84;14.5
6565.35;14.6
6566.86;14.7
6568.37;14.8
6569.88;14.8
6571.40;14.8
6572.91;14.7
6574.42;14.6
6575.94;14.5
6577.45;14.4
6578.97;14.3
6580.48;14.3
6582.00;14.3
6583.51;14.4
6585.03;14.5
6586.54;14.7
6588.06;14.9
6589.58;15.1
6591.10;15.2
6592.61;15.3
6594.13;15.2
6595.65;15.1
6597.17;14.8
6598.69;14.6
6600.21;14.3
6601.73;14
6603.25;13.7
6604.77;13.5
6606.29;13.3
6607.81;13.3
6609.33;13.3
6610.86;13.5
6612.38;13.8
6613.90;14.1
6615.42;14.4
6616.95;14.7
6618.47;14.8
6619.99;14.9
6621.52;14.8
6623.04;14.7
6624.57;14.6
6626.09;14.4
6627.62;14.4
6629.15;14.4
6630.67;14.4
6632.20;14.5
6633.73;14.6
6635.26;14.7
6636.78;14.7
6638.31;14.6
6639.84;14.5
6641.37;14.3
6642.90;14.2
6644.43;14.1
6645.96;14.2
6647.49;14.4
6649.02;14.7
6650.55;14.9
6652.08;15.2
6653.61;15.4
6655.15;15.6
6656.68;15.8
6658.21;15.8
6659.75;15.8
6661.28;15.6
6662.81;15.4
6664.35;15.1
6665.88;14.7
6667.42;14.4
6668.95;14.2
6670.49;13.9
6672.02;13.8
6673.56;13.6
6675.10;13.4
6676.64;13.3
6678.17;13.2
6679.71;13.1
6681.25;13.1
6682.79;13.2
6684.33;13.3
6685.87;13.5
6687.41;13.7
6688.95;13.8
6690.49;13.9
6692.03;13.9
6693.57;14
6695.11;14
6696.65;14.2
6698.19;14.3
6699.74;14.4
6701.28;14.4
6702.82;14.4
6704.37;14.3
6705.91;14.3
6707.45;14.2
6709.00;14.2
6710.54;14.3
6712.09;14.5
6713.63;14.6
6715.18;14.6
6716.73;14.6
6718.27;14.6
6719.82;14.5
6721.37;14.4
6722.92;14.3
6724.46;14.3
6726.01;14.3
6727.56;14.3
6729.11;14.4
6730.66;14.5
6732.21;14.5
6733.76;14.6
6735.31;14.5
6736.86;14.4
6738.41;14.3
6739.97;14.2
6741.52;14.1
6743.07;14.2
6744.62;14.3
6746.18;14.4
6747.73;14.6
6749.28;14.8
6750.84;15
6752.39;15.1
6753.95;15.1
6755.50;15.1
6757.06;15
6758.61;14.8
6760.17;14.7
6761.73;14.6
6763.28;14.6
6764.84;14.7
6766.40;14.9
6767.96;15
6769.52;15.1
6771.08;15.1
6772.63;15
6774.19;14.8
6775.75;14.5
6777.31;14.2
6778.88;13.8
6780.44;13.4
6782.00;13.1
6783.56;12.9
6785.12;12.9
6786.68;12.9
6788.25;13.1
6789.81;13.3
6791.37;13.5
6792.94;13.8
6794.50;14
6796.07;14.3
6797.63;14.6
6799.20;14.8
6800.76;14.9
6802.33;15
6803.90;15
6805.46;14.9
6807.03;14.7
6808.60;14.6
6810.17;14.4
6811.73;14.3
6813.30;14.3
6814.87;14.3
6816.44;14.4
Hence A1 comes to 1.4 angstrom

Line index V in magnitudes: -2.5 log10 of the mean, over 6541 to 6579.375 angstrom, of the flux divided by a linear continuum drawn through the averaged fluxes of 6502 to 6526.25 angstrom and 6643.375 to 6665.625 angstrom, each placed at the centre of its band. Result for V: 0.02 mag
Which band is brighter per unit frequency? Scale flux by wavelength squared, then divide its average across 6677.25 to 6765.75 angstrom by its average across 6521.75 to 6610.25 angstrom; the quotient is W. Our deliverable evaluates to 1.1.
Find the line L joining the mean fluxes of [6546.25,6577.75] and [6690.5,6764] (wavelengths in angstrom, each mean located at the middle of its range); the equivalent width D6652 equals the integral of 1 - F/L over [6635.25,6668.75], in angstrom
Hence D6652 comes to -1.2 angstrom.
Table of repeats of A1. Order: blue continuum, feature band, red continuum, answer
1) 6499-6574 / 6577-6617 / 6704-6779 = -0.38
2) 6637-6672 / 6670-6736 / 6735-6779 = 3.02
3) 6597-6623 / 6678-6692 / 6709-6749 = 0.83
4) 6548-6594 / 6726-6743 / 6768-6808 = -0.16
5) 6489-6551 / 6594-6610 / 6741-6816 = 0.08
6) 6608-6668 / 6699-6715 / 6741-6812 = 0.18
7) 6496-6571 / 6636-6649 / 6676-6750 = -0.26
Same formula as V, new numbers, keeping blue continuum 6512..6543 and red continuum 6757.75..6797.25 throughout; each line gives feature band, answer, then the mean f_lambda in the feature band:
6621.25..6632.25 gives -0.05 mag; 14.5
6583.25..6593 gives -0.08 mag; 14.9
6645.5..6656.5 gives -0.08 mag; 15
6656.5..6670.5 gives -0.09 mag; 15.1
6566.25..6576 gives -0.07 mag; 14.7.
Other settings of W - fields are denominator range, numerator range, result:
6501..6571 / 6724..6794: 1.09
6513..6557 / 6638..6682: 1.09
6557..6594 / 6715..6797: 1.04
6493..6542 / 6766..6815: 1.10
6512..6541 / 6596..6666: 1.09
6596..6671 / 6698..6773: 1.03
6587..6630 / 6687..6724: 1.02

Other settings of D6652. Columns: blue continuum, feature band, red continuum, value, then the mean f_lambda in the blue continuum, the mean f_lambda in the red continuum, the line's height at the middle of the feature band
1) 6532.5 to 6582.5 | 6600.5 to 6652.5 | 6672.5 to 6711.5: -1.3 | 14.1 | 13.8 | 14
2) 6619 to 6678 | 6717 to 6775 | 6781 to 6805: -2.1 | 14.6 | 13.9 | 14.1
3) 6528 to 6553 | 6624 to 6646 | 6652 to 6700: -0.6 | 13.6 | 14.3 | 14.1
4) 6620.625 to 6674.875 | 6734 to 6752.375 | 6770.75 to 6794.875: -0.6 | 14.7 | 13.7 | 14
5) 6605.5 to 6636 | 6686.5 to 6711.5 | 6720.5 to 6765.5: 0.5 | 14.3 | 14.6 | 14.5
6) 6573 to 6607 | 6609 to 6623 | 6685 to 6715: 0.1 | 14.5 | 14.2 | 14.4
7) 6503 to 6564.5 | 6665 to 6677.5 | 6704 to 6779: 0.4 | 13.9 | 14.6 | 14.3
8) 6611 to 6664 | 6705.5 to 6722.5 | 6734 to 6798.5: 0.1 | 14.7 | 14.3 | 14.5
